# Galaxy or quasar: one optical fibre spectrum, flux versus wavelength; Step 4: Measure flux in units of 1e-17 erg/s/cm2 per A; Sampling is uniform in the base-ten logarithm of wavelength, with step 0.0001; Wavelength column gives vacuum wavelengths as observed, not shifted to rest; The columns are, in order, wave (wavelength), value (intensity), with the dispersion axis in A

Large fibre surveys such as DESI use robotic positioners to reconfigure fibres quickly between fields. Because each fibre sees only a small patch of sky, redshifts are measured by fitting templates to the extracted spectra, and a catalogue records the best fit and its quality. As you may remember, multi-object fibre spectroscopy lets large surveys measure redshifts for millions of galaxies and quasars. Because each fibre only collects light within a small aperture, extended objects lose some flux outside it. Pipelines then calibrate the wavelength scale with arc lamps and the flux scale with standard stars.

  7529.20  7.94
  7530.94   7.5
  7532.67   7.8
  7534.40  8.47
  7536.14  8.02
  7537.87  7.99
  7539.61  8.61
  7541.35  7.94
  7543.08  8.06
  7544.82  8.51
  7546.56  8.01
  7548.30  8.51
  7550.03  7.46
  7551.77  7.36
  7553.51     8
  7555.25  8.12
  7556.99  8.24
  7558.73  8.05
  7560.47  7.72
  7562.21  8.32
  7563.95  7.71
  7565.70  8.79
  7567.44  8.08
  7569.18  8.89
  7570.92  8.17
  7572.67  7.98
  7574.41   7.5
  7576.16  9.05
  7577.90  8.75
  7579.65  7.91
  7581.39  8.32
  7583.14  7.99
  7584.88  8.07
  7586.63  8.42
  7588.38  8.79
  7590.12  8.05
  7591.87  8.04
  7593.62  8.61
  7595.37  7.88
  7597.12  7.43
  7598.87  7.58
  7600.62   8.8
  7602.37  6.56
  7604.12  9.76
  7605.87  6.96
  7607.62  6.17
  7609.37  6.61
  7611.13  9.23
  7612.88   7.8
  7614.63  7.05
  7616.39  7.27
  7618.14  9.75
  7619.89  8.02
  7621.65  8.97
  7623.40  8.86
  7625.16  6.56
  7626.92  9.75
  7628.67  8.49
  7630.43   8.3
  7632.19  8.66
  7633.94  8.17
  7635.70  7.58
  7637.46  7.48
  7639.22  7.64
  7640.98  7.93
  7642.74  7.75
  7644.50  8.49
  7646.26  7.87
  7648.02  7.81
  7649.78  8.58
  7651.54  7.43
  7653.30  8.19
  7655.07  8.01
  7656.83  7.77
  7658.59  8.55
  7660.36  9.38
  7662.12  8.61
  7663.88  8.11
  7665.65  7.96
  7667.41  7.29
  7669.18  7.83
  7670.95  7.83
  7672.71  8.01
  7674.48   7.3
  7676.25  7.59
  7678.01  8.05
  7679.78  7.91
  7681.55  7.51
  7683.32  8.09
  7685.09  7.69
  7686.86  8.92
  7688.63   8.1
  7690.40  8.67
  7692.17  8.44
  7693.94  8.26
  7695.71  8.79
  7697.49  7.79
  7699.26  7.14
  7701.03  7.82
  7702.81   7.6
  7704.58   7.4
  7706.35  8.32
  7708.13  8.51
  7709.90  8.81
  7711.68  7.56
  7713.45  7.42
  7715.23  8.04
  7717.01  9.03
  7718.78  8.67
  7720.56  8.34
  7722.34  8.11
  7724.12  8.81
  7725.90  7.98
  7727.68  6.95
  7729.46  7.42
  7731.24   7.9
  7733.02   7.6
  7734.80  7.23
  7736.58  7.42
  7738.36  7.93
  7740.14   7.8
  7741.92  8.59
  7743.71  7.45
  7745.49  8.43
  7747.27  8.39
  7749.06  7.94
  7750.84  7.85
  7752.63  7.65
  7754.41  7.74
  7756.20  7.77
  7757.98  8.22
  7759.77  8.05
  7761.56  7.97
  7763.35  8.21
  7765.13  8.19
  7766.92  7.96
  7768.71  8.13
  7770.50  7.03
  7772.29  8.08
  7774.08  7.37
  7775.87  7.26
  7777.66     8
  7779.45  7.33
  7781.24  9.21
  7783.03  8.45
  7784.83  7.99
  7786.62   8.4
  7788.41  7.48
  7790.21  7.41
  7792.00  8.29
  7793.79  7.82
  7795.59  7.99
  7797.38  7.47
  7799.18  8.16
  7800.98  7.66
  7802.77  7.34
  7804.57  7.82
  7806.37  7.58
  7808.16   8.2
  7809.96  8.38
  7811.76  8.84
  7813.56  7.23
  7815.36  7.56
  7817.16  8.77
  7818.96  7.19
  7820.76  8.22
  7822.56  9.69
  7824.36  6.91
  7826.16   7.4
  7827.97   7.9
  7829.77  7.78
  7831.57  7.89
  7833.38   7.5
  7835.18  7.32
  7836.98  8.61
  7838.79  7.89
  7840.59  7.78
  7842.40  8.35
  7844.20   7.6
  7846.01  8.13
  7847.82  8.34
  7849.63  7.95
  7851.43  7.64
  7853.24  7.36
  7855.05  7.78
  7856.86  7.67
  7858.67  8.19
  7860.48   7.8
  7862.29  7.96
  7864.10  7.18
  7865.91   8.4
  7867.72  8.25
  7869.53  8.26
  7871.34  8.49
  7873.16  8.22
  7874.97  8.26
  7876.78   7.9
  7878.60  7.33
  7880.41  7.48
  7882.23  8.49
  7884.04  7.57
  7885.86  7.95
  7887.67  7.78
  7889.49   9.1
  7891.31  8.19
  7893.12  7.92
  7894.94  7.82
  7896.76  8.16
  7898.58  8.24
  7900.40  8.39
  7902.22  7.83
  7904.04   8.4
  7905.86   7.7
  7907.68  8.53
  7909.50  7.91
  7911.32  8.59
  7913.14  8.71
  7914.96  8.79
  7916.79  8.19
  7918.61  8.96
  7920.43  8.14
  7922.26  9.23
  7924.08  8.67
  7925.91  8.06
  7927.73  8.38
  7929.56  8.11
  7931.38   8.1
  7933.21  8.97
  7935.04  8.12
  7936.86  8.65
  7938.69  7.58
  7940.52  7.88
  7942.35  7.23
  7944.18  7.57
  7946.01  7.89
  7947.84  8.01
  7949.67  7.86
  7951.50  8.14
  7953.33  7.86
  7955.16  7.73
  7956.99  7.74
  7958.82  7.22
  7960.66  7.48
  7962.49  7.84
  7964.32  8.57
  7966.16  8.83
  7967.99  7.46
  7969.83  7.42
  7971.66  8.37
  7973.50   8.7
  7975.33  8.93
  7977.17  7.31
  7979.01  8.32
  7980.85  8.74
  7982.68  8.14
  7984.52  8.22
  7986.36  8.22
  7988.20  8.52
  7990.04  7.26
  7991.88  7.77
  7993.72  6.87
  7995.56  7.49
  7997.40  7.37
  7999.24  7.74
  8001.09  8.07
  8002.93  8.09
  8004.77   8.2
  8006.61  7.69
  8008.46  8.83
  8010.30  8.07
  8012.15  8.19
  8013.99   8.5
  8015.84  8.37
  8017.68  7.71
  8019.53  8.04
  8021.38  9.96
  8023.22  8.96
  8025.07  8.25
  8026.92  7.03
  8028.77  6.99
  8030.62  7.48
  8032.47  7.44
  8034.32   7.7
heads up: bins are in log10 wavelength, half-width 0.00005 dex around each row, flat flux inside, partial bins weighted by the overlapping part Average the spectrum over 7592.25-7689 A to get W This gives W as 8.01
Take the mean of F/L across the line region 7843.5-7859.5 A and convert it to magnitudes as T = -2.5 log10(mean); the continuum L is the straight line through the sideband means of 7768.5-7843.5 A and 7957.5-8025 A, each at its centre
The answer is 0.01 mag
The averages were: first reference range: 7.89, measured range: 7.85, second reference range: 8.1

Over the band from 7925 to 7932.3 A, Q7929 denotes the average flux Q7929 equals 8.17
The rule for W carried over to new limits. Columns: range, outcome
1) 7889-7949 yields 8.23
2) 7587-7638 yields 8.05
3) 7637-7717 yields 8.02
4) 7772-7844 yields 7.91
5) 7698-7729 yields 8.02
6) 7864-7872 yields 8.21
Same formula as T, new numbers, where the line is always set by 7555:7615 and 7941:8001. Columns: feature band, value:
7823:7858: 0.02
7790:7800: 0.01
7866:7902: -0.02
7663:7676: 0.04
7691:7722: -0.02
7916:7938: -0.07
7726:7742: 0.05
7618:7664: -0.03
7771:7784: 0.01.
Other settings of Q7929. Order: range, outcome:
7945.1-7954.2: 7.95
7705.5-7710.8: 8.54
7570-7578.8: 8.29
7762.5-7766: 8.22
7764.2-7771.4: 7.83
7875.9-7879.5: 7.6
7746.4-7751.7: 8.06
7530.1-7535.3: 7.93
